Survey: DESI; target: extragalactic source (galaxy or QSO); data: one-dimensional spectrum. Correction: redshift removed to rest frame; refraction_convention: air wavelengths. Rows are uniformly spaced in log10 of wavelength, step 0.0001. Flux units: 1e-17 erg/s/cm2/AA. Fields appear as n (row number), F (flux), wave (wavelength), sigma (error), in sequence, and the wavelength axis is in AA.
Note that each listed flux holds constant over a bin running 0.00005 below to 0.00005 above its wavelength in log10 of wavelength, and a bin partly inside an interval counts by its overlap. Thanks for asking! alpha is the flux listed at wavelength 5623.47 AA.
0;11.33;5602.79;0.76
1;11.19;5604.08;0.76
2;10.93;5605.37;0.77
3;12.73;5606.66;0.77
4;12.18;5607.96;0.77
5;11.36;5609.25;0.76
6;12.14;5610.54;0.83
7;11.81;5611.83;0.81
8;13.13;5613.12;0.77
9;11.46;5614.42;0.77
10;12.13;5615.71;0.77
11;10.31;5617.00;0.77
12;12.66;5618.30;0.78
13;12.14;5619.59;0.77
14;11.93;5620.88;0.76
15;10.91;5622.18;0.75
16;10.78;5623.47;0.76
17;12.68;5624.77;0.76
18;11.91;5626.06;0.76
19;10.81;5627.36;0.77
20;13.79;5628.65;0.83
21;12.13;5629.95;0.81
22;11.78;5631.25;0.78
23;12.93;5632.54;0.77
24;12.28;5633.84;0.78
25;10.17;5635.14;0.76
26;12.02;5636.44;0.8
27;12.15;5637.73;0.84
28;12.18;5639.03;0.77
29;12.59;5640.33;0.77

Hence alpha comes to 10.78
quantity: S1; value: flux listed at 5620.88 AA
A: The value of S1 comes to 11.93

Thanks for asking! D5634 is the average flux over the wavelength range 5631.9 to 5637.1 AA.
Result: 11.8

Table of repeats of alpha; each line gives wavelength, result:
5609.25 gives 11.36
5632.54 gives 12.93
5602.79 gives 11.33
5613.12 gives 13.13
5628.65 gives 13.79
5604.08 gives 11.19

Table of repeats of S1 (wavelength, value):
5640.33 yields 12.59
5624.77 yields 12.68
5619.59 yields 12.14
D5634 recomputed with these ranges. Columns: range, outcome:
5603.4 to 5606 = 11.1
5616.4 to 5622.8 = 11.6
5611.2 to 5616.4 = 12.1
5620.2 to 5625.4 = 11.6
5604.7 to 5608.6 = 11.9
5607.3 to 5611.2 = 11.9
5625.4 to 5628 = 11.4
